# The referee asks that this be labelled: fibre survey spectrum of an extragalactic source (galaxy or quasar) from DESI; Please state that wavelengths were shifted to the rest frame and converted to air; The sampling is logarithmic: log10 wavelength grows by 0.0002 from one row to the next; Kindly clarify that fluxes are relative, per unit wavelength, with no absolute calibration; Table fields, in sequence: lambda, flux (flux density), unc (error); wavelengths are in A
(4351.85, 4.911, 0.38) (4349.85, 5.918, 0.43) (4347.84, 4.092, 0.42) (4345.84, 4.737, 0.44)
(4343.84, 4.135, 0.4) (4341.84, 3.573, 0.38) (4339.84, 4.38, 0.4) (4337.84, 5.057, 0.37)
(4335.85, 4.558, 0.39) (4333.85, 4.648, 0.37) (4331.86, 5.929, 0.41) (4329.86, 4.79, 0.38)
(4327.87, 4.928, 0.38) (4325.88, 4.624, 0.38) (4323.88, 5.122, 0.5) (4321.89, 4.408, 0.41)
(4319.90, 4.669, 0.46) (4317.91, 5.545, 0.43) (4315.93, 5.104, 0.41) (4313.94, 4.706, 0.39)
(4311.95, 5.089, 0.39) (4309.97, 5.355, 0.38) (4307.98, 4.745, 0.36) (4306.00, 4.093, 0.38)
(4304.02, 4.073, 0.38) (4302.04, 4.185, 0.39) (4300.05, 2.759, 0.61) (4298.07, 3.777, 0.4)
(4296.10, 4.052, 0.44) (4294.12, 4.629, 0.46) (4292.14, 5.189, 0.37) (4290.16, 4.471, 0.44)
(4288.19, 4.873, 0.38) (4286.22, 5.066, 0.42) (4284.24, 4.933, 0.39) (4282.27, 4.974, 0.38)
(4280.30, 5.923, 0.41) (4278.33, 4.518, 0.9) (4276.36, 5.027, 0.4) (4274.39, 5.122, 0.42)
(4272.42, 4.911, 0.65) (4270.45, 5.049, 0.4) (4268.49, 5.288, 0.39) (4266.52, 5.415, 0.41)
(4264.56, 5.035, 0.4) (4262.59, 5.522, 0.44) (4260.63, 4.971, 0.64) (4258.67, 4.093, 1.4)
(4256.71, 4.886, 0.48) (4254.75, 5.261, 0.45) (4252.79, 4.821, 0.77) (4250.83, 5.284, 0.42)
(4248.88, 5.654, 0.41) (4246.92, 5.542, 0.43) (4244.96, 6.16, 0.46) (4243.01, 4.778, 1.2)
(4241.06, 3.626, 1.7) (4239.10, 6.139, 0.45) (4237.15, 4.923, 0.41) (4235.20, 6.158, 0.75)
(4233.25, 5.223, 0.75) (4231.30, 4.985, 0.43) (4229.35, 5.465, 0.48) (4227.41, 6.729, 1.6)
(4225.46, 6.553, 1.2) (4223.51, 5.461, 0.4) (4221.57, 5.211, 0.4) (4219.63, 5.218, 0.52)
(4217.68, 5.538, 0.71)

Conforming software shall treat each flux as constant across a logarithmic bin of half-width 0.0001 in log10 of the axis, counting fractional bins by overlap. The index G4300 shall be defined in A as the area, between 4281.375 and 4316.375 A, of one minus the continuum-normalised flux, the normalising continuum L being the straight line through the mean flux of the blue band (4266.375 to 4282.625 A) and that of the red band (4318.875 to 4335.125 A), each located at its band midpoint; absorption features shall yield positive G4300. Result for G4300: 3.24 A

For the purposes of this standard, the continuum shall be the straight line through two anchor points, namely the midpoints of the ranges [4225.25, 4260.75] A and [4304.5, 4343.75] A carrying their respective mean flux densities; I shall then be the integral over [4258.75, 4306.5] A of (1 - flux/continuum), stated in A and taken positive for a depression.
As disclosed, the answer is 3.0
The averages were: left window 5.31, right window 4.78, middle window 4.74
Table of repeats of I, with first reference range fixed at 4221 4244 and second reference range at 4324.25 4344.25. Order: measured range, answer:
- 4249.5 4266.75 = 0.74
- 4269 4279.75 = 0.32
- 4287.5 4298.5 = 1.04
